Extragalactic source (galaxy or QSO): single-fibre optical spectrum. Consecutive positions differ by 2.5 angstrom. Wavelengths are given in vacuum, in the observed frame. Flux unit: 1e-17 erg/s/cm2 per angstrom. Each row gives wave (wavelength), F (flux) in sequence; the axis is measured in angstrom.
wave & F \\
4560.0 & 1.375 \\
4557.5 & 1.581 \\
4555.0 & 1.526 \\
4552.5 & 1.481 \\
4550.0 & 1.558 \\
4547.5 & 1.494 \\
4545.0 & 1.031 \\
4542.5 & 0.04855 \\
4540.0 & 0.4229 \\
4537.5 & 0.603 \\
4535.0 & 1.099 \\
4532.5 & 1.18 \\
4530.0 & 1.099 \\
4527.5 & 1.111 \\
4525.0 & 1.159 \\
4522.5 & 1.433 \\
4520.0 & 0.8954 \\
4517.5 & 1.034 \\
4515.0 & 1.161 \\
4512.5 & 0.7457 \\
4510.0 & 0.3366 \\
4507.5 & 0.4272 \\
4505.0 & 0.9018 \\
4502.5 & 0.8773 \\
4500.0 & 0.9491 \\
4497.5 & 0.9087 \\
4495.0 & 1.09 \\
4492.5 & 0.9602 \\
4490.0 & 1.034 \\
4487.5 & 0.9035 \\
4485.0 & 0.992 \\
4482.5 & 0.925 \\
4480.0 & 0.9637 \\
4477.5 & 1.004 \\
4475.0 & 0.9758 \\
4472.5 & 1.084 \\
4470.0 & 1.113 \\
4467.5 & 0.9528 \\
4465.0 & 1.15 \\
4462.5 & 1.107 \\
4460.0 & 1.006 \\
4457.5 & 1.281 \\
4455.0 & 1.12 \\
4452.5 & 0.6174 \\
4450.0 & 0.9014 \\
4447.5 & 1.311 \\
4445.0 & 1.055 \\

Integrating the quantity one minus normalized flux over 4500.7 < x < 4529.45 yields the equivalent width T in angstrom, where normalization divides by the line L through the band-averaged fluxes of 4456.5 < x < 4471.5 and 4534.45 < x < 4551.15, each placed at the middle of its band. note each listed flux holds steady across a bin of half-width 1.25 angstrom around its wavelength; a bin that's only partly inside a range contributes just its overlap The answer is 0.93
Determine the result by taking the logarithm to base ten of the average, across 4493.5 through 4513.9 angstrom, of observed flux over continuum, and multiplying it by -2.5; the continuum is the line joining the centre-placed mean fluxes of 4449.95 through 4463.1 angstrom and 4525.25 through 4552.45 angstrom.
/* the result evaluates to 0.265 mag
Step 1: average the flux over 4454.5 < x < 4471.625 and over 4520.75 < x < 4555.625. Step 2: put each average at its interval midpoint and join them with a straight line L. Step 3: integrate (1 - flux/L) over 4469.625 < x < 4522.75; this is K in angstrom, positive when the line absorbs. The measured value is 7.92 angstrom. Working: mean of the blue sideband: 1.1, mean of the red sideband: 1.08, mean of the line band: 0.93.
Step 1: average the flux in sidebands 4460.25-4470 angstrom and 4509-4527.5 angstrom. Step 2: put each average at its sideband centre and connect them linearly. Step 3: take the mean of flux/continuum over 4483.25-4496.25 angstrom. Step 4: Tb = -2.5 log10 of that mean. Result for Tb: 0.04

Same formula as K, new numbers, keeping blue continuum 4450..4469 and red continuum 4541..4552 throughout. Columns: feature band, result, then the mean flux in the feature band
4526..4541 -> 1.64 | 0.931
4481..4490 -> 0.69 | 0.954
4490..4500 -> 0.46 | 0.988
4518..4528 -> -0.96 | 1.14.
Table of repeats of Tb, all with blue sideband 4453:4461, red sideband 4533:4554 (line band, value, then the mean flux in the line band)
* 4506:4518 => 0.37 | 0.726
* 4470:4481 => 0.05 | 1.02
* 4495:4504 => 0.11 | 0.936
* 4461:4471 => 0.00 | 1.08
